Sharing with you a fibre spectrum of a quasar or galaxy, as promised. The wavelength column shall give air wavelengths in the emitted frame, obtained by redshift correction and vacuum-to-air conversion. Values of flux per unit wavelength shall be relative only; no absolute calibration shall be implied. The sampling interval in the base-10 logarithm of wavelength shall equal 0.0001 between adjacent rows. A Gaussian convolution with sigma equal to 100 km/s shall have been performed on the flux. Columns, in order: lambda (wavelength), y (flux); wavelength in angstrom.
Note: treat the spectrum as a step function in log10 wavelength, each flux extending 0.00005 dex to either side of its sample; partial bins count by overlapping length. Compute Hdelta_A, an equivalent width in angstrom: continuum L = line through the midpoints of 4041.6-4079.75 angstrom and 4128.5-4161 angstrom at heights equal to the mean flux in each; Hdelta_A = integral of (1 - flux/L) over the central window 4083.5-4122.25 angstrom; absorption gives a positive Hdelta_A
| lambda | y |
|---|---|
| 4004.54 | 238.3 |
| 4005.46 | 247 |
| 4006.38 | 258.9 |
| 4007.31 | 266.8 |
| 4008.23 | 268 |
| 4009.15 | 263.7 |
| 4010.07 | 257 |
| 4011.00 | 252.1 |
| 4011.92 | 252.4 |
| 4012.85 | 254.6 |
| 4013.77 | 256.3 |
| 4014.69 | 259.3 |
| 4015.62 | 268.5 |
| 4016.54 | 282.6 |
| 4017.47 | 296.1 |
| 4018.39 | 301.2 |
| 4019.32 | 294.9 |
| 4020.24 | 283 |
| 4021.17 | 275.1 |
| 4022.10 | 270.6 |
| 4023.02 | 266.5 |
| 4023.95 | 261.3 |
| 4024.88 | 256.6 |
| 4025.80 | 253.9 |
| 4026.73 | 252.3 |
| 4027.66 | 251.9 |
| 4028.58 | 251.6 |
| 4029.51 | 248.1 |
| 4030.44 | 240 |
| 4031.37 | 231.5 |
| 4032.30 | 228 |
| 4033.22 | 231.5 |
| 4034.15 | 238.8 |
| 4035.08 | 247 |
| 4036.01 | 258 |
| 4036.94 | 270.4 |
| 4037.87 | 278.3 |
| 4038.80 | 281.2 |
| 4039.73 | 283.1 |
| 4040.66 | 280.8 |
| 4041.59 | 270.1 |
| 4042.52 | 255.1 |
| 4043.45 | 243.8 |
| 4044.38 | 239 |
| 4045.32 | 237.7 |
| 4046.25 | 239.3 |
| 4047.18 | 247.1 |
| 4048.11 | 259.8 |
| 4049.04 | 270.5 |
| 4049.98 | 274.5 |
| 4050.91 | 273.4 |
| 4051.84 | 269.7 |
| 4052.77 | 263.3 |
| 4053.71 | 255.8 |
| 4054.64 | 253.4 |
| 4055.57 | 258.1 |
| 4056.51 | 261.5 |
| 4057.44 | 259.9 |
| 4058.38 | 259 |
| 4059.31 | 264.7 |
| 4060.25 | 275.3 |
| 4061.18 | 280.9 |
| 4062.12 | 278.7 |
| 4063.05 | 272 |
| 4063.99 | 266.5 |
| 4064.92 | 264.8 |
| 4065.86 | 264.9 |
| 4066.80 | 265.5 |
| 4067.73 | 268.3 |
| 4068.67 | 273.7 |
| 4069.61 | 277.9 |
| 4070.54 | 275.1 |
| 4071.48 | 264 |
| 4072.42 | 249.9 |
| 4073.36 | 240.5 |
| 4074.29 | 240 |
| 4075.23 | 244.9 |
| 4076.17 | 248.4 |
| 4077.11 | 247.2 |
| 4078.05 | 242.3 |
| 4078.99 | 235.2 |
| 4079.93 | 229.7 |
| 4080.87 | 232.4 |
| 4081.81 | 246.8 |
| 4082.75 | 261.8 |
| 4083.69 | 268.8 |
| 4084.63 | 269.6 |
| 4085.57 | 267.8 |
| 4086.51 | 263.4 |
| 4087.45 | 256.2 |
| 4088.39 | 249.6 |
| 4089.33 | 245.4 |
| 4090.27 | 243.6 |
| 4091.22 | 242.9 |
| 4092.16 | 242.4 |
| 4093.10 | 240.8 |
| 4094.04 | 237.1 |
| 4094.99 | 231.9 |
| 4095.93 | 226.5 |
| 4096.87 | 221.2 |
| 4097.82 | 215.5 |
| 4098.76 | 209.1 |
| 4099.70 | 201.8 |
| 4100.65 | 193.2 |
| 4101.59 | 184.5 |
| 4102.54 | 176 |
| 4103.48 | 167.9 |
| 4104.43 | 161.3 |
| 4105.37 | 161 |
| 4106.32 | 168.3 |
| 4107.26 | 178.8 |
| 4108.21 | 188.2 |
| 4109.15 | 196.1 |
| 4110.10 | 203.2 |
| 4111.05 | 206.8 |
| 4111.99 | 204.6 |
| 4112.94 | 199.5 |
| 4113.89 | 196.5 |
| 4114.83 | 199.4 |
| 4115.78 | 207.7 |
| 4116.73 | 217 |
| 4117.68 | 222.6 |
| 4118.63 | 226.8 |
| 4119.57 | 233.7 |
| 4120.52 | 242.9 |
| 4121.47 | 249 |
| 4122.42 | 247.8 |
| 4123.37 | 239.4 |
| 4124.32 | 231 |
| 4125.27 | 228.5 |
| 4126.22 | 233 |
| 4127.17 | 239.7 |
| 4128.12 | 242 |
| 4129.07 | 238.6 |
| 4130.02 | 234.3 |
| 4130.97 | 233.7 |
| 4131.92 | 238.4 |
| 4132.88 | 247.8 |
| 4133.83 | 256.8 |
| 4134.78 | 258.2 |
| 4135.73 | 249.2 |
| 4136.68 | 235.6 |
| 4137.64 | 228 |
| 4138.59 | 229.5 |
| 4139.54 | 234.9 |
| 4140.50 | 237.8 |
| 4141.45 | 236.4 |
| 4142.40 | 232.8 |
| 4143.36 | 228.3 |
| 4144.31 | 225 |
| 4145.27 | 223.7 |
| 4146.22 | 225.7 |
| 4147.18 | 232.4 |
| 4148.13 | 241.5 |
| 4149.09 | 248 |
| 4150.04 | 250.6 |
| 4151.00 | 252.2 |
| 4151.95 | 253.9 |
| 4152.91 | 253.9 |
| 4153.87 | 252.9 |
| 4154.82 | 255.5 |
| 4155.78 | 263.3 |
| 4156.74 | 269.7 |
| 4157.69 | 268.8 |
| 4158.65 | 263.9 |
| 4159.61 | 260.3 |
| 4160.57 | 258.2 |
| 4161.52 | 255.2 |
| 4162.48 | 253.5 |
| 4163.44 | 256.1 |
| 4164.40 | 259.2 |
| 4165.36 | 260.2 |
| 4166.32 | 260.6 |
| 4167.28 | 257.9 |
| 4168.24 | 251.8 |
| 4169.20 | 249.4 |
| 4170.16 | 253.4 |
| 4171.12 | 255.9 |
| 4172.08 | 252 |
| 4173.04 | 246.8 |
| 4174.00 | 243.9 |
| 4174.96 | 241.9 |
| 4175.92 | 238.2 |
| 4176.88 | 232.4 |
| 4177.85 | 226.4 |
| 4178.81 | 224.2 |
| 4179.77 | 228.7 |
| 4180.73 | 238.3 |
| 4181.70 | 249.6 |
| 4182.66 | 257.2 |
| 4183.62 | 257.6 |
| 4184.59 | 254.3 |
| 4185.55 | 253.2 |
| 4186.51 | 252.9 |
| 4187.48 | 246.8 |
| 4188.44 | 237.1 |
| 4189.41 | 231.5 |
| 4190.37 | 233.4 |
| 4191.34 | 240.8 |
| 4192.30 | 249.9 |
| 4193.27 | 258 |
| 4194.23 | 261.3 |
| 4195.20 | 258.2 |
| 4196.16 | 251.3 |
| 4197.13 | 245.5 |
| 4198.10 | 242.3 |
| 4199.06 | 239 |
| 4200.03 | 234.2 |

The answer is 5.3 angstrom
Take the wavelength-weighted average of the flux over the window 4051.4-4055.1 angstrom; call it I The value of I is 260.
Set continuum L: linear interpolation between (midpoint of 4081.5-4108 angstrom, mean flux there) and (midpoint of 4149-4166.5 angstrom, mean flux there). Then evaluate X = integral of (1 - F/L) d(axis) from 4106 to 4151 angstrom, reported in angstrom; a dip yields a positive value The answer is 2.60 angstrom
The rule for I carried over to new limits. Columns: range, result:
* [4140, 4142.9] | 235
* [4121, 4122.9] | 248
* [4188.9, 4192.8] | 239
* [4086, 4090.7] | 252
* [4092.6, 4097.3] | 232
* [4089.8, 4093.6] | 242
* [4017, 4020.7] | 294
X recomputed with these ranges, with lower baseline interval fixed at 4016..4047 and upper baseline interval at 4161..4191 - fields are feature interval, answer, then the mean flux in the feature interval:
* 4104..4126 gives 3.75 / 210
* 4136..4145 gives 0.65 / 232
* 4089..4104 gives 2.21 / 217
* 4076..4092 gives 0.35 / 250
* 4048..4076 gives -0.70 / 264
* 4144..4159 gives 0.02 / 249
